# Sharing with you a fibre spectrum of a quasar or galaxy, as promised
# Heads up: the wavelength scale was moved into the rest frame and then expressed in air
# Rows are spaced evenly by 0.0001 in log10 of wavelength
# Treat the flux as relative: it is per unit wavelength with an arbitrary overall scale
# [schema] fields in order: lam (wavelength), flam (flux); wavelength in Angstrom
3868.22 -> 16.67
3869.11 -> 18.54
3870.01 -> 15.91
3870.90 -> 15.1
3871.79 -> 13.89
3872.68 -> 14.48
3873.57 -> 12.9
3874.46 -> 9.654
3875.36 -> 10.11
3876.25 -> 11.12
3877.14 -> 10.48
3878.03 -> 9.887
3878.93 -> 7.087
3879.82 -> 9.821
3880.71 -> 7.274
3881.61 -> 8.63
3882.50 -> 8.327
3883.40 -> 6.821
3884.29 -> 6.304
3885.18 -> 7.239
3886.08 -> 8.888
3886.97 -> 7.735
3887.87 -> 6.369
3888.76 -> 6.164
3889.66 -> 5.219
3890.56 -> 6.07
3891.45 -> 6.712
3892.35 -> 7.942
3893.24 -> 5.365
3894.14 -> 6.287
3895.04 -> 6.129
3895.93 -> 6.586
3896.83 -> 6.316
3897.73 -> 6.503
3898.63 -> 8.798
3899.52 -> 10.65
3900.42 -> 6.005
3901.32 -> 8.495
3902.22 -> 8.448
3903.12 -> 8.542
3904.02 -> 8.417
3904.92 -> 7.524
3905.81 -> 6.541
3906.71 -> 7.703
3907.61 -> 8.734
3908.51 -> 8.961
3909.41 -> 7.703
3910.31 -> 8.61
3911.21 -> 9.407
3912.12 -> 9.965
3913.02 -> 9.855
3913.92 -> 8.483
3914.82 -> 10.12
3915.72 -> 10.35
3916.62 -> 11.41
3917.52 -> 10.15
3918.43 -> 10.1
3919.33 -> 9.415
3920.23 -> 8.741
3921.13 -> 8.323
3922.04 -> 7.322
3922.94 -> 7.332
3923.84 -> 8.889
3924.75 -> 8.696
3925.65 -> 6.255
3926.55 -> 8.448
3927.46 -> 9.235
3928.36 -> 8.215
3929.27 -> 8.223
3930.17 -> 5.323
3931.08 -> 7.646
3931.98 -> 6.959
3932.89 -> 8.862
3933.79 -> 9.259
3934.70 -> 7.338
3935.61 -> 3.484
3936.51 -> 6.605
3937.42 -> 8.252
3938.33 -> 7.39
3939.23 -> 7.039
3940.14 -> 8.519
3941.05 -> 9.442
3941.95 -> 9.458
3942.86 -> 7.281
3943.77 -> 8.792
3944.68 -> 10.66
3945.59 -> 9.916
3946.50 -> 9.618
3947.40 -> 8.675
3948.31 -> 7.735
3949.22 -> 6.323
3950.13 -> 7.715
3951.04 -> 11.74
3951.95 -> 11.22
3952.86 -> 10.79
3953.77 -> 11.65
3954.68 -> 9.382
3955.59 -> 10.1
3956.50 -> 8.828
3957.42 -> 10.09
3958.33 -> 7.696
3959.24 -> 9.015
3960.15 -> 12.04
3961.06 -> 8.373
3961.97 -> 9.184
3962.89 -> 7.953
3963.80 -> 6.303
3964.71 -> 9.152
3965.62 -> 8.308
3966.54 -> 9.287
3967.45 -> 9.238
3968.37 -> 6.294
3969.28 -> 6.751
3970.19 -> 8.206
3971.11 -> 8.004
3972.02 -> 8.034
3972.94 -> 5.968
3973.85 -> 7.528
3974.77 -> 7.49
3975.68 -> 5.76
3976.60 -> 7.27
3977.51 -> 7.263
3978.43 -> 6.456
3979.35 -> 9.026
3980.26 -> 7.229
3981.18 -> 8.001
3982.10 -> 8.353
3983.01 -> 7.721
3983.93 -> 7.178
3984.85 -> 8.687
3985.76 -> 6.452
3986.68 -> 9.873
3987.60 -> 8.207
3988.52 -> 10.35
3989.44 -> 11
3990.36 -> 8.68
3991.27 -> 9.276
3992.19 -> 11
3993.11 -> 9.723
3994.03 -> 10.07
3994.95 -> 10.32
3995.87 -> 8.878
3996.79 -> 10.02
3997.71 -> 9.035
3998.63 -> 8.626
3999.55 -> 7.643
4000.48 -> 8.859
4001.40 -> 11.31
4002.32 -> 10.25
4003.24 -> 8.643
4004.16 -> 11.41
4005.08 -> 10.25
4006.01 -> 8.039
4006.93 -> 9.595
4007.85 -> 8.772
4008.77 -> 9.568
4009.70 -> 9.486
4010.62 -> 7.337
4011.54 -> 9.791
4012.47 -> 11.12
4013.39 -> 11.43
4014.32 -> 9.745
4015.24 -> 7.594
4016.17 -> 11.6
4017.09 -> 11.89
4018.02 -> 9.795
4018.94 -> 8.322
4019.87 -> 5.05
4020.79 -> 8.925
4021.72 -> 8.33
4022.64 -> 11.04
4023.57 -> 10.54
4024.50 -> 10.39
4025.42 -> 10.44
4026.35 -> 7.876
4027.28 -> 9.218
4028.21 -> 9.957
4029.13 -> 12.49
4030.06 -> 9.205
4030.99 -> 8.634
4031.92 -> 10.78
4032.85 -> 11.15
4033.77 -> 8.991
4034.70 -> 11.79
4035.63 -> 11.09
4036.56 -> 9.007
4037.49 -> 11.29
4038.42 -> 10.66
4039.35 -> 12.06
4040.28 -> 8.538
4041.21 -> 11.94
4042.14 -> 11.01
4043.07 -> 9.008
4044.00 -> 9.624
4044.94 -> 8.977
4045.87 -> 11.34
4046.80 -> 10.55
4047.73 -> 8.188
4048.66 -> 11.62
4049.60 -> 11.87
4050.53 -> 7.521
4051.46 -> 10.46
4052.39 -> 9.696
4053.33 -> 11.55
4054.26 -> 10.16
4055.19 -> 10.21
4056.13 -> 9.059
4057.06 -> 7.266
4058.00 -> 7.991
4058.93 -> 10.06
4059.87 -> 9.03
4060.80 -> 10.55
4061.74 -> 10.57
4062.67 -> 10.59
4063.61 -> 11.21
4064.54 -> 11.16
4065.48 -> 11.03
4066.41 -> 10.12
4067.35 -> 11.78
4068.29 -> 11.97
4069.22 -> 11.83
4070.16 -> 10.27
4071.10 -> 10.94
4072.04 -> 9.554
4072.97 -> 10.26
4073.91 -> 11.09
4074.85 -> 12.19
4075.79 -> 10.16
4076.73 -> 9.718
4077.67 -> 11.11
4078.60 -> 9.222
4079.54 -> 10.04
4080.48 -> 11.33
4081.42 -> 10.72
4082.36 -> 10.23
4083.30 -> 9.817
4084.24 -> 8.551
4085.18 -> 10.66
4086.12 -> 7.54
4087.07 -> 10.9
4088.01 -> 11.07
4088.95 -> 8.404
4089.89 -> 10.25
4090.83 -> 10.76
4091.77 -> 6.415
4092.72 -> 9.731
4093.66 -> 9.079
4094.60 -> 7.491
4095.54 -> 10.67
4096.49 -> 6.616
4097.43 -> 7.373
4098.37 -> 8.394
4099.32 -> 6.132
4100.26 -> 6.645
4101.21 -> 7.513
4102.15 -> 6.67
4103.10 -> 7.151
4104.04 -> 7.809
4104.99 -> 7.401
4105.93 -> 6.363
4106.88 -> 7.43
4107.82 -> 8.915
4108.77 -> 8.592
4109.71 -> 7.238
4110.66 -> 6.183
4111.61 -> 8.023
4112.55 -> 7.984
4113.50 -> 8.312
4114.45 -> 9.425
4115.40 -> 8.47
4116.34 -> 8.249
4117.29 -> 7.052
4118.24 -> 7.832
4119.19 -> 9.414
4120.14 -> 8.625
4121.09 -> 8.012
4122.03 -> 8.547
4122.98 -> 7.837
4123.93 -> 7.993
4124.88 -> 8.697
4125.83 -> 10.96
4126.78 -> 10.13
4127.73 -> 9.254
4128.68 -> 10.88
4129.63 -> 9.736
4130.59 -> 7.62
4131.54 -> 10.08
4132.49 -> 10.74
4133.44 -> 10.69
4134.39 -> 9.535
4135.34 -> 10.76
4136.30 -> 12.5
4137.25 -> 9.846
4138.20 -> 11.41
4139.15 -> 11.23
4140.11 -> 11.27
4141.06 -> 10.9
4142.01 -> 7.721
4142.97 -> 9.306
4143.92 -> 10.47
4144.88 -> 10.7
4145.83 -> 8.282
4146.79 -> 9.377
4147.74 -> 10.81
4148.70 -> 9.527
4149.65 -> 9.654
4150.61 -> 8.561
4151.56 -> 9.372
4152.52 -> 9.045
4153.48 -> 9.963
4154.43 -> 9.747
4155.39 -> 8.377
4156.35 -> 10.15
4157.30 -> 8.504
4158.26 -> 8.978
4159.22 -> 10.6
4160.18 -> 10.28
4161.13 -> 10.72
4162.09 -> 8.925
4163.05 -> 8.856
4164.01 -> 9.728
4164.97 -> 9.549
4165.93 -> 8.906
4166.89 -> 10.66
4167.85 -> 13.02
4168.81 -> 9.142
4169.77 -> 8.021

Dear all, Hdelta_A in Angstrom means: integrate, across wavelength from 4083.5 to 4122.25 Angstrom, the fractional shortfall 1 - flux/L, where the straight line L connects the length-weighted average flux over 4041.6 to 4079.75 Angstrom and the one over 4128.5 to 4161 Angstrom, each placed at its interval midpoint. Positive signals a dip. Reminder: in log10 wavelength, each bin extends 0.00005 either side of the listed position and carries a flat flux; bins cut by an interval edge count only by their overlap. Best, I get 7.0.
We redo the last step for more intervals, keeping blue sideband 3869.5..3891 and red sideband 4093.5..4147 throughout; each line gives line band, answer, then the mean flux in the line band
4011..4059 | -4.9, 9.93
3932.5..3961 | 1.2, 8.86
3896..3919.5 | 1.6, 8.7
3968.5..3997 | 2.6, 8.31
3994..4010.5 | -0.6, 9.43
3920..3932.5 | 2.0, 7.82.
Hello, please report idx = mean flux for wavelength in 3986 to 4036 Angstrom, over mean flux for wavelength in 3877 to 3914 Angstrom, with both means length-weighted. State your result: 1.2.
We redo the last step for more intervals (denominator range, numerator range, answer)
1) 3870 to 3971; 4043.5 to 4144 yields 1.10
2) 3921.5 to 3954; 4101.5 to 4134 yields 1.02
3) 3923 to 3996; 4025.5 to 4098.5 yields 1.19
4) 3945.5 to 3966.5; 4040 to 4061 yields 1.07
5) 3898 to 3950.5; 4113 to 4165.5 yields 1.14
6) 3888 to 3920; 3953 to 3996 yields 1.06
